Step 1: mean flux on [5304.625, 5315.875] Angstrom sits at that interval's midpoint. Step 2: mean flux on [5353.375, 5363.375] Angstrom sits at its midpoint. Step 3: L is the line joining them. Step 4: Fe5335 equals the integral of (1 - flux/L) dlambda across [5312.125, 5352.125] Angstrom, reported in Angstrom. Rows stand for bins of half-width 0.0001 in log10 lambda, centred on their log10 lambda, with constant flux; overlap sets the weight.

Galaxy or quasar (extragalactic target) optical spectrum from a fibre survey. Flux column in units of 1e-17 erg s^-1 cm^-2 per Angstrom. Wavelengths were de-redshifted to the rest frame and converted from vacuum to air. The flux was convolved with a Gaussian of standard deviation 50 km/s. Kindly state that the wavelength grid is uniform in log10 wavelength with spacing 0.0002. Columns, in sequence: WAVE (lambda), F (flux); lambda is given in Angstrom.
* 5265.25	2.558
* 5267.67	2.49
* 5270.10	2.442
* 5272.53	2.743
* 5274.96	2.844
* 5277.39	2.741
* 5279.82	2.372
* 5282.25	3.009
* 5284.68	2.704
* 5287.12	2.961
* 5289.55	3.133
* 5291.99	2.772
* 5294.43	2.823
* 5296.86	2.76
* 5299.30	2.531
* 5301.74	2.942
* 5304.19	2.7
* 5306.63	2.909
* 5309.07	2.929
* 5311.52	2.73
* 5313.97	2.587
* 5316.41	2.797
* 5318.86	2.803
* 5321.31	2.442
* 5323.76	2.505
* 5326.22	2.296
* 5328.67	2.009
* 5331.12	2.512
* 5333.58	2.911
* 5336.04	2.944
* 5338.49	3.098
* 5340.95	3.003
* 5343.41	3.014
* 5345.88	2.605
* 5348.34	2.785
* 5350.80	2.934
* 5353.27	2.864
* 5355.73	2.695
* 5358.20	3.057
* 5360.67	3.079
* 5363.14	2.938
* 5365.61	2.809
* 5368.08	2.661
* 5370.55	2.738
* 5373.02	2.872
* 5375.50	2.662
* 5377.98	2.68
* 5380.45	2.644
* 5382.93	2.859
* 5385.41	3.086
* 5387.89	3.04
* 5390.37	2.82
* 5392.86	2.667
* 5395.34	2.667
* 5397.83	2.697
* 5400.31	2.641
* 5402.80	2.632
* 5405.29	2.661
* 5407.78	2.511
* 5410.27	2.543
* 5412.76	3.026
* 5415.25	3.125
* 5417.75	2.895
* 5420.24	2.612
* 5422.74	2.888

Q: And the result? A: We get 2.1 Angstrom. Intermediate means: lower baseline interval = 2.78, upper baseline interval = 2.93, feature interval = 2.7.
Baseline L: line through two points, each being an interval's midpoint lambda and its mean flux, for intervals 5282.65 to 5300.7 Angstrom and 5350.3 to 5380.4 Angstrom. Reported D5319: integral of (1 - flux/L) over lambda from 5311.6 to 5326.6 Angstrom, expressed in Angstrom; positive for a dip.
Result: 1.2 Angstrom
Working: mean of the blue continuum 2.82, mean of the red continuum 2.82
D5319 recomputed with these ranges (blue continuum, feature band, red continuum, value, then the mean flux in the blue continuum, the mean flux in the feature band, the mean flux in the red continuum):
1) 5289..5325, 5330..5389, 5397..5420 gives -2.3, 2.75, 2.85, 2.74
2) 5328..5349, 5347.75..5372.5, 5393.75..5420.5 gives -0.8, 2.78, 2.86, 2.73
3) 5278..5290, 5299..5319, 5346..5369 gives 0.4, 2.81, 2.78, 2.86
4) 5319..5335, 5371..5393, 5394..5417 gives -1.4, 2.48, 2.82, 2.73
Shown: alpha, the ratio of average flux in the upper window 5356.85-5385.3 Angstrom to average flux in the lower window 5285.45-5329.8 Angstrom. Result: 1.0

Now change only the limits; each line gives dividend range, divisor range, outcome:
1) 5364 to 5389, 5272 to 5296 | 1.00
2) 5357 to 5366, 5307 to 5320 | 1.07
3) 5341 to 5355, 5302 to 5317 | 1.02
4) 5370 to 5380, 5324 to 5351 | 1.00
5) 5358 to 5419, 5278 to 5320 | 1.00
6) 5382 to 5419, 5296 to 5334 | 1.06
